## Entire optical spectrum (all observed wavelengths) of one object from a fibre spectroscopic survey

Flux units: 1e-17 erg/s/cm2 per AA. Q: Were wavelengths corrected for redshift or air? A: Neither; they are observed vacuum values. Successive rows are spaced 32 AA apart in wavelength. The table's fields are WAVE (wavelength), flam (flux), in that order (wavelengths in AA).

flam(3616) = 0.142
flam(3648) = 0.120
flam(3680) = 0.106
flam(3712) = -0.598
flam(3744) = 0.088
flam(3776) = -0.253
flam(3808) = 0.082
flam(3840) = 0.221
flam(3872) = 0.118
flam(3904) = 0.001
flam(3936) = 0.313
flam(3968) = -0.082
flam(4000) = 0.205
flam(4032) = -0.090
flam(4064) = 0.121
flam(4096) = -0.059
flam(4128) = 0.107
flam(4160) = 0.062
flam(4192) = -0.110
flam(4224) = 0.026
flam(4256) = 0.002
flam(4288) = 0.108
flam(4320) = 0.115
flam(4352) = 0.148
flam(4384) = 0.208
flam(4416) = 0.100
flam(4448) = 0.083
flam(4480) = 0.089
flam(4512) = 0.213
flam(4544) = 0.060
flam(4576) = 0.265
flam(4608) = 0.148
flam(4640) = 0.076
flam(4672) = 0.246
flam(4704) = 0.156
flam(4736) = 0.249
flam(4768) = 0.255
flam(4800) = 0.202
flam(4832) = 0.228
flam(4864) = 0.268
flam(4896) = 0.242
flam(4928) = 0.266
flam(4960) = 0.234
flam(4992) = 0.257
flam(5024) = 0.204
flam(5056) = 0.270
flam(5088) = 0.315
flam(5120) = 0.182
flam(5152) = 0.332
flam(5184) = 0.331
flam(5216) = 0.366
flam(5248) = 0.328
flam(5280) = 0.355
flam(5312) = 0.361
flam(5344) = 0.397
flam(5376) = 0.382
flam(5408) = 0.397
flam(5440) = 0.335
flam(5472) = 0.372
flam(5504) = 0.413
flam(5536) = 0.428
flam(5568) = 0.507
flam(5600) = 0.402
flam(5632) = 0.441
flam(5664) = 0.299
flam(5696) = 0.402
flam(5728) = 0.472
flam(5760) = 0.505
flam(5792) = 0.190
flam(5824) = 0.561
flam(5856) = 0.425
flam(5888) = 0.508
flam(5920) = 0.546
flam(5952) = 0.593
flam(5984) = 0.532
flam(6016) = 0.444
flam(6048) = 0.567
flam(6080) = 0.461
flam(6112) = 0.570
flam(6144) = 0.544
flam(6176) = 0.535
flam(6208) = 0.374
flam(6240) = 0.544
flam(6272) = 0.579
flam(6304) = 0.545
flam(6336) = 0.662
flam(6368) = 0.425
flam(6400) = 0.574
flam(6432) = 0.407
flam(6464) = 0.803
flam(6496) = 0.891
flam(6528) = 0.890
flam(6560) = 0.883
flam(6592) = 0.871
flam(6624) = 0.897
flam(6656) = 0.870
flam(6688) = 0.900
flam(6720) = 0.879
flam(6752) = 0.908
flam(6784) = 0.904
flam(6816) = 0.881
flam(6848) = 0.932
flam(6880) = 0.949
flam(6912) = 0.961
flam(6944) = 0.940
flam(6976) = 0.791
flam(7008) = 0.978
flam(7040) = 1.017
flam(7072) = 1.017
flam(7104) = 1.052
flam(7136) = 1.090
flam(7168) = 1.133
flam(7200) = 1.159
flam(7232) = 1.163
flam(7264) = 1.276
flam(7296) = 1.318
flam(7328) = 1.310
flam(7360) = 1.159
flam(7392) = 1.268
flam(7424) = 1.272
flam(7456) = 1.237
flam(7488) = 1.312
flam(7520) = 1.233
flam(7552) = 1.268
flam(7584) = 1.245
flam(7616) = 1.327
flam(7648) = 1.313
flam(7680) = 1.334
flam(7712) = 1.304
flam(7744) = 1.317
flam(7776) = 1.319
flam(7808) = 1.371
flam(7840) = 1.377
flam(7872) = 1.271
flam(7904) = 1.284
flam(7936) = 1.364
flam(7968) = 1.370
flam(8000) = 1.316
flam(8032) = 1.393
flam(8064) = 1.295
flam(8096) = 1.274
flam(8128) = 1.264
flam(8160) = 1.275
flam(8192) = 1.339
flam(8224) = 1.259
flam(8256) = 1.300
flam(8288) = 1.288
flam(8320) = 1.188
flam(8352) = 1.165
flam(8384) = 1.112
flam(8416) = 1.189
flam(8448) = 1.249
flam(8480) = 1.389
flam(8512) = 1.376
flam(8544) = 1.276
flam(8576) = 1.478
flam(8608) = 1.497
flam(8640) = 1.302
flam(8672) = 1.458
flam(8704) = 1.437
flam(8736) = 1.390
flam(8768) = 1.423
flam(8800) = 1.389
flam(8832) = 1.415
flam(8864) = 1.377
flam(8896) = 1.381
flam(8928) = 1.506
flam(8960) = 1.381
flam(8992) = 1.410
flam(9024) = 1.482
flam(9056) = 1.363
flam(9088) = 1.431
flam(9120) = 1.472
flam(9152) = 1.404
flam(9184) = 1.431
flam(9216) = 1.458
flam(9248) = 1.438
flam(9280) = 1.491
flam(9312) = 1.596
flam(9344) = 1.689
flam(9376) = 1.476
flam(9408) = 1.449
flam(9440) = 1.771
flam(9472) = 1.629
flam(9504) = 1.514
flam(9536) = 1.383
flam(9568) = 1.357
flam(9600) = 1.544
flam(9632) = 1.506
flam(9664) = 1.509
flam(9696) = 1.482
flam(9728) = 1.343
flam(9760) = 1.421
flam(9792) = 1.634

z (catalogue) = 0.62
